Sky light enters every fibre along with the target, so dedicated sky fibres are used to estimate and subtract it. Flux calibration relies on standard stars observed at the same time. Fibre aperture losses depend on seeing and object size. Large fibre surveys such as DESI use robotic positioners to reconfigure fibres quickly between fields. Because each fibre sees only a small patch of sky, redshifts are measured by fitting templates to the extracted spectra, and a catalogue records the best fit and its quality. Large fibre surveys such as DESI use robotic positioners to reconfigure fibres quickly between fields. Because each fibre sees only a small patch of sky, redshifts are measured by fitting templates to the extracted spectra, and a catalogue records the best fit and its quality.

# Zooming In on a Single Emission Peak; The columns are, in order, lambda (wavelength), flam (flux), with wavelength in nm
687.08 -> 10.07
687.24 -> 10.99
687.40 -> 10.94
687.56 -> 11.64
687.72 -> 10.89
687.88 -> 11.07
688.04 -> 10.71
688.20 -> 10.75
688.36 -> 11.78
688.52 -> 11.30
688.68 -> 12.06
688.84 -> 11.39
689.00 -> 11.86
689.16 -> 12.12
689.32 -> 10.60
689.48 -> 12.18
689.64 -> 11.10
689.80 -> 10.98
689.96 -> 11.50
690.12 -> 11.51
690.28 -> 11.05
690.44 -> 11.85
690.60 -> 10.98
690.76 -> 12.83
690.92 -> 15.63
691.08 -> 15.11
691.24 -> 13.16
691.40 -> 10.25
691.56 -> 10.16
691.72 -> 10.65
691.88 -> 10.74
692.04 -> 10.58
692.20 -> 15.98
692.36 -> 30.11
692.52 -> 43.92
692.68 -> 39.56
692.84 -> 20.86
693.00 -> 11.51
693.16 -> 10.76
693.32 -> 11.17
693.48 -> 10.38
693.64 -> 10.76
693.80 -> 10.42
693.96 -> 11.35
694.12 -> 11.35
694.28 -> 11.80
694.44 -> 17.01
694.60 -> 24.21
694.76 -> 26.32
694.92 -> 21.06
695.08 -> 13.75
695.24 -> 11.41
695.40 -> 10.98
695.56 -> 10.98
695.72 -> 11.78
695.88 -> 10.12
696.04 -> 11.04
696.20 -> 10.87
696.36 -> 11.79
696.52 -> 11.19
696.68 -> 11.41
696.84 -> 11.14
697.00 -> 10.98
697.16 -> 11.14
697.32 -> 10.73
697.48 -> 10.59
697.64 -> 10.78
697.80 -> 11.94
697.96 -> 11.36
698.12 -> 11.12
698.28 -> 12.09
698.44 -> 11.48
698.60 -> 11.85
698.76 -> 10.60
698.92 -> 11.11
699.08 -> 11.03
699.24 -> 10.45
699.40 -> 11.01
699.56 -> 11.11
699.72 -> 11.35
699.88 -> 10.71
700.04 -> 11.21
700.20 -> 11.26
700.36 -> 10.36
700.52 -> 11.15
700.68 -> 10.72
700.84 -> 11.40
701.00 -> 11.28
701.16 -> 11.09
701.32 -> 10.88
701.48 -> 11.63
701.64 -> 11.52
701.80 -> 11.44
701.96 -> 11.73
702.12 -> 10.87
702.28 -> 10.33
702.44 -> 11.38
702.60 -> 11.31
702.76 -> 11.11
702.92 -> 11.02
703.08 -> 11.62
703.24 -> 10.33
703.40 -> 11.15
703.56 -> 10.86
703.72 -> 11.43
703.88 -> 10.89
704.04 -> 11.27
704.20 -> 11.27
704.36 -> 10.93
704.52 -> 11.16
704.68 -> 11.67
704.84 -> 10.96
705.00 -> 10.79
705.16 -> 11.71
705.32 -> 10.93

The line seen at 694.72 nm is [N II]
